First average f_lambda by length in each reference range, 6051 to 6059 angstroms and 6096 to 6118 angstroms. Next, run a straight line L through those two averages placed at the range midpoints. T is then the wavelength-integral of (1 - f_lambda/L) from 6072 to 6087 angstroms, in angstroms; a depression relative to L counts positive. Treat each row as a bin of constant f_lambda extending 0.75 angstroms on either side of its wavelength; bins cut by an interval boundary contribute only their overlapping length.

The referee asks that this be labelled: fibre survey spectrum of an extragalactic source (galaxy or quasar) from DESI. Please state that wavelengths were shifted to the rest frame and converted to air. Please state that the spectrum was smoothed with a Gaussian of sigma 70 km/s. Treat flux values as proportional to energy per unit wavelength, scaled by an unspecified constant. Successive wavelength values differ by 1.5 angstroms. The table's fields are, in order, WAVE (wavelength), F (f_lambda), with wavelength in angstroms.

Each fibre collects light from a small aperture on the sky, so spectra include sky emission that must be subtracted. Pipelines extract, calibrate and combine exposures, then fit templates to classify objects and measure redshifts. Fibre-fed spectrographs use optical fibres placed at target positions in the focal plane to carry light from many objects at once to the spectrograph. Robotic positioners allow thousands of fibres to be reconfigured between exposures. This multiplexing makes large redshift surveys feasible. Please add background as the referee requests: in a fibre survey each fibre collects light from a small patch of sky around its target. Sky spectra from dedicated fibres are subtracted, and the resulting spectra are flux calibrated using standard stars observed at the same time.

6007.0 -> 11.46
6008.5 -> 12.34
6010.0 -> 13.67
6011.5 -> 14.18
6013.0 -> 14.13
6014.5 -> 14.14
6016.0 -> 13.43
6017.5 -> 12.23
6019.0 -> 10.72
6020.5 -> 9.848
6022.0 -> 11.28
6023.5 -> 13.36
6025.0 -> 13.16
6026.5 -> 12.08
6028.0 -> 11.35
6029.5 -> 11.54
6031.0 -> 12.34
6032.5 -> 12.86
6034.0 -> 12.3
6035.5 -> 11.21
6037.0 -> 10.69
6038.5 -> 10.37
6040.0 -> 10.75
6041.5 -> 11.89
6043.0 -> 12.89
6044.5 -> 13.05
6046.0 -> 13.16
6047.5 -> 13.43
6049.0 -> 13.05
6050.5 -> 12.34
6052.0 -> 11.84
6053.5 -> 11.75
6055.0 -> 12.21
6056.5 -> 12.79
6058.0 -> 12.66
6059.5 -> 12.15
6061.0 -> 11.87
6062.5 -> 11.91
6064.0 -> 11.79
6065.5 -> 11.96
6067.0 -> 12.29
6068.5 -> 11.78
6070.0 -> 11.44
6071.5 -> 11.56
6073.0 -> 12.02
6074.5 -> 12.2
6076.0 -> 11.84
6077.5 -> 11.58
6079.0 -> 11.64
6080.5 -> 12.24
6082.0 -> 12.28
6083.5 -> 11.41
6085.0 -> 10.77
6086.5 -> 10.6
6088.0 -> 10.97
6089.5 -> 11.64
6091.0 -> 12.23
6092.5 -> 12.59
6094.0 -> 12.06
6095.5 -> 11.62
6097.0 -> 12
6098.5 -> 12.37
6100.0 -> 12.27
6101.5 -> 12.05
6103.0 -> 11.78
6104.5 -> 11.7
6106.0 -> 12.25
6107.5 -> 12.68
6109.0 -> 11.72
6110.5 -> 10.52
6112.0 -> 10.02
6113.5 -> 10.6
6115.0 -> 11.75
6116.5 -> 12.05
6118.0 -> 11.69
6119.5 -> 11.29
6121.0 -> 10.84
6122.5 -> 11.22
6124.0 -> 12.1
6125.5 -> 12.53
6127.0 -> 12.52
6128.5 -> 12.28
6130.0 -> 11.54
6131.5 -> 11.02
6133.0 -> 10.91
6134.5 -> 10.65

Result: 0.40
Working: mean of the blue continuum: 12.2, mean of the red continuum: 11.7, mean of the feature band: 11.7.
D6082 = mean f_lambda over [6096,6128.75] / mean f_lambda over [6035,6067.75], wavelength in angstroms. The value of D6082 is 0.97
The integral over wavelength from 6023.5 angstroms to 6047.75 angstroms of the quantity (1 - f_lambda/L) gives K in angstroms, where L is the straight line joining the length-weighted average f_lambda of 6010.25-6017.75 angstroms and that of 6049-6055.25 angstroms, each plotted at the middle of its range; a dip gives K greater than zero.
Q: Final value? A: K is 1.4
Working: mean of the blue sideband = 13.7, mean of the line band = 12.1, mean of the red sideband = 12.1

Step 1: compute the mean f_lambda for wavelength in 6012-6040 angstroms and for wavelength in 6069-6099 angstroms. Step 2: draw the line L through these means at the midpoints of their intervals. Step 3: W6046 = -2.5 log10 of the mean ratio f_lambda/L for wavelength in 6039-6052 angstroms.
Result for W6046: -0.05 mag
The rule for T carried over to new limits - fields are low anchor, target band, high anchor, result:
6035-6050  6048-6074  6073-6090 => -0.6 angstroms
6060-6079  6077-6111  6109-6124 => -0.9 angstroms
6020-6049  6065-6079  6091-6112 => 0.1 angstroms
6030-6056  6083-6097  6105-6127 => 0.2 angstroms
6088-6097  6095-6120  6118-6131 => 0.4 angstroms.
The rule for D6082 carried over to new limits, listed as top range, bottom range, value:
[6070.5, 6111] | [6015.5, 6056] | 0.98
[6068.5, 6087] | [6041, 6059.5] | 0.93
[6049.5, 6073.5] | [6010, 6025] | 0.95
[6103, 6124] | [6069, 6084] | 0.97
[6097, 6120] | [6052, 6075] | 0.97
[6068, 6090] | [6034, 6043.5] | 1.02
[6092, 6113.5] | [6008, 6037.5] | 0.95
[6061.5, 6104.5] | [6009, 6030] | 0.94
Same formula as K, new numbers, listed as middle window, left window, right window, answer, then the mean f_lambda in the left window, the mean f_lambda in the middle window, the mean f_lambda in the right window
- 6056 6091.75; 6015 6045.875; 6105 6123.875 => -0.5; 11.9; 11.8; 11.4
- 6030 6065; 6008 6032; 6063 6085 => 0.0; 12.5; 12.1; 11.8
